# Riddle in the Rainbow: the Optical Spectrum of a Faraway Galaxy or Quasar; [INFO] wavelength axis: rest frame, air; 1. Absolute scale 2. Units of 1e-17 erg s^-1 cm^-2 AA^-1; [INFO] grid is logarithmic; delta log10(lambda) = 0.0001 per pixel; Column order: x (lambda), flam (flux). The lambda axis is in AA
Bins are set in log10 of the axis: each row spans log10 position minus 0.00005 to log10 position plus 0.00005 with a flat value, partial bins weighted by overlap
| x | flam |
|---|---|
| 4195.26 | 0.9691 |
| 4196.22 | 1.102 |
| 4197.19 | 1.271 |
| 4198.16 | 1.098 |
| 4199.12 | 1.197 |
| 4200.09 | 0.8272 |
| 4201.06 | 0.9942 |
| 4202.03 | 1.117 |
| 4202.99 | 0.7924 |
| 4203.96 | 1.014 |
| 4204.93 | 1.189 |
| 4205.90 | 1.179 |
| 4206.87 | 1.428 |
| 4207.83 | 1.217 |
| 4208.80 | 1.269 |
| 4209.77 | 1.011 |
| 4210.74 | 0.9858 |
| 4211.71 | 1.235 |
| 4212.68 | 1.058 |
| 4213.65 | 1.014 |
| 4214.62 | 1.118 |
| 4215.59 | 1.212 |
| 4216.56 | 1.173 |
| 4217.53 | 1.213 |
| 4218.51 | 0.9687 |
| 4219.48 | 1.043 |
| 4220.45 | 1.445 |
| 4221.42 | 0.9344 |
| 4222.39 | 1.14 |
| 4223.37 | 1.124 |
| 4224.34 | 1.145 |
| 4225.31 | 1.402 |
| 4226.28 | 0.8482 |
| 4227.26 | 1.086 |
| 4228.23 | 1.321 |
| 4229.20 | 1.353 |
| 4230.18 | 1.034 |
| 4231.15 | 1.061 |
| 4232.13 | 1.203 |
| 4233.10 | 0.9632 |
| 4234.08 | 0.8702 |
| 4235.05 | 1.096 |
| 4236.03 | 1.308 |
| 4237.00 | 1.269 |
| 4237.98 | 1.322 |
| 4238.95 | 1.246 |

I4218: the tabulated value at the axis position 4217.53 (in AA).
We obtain 1.213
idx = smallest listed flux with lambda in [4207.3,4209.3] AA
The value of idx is 1.217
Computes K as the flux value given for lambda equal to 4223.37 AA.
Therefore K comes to 1.124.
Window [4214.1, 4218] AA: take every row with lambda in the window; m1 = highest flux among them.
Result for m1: 1.213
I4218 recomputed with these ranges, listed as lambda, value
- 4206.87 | 1.428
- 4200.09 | 0.8272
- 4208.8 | 1.269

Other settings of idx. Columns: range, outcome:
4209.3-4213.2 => 0.9858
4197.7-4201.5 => 0.8272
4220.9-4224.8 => 0.9344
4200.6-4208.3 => 0.7924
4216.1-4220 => 0.9687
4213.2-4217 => 1.014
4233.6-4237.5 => 0.8702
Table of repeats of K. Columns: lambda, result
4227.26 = 1.086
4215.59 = 1.212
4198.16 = 1.098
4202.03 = 1.117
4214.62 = 1.118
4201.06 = 0.9942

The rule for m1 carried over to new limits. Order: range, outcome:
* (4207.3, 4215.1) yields 1.269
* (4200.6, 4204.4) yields 1.117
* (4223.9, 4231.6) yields 1.402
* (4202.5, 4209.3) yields 1.428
